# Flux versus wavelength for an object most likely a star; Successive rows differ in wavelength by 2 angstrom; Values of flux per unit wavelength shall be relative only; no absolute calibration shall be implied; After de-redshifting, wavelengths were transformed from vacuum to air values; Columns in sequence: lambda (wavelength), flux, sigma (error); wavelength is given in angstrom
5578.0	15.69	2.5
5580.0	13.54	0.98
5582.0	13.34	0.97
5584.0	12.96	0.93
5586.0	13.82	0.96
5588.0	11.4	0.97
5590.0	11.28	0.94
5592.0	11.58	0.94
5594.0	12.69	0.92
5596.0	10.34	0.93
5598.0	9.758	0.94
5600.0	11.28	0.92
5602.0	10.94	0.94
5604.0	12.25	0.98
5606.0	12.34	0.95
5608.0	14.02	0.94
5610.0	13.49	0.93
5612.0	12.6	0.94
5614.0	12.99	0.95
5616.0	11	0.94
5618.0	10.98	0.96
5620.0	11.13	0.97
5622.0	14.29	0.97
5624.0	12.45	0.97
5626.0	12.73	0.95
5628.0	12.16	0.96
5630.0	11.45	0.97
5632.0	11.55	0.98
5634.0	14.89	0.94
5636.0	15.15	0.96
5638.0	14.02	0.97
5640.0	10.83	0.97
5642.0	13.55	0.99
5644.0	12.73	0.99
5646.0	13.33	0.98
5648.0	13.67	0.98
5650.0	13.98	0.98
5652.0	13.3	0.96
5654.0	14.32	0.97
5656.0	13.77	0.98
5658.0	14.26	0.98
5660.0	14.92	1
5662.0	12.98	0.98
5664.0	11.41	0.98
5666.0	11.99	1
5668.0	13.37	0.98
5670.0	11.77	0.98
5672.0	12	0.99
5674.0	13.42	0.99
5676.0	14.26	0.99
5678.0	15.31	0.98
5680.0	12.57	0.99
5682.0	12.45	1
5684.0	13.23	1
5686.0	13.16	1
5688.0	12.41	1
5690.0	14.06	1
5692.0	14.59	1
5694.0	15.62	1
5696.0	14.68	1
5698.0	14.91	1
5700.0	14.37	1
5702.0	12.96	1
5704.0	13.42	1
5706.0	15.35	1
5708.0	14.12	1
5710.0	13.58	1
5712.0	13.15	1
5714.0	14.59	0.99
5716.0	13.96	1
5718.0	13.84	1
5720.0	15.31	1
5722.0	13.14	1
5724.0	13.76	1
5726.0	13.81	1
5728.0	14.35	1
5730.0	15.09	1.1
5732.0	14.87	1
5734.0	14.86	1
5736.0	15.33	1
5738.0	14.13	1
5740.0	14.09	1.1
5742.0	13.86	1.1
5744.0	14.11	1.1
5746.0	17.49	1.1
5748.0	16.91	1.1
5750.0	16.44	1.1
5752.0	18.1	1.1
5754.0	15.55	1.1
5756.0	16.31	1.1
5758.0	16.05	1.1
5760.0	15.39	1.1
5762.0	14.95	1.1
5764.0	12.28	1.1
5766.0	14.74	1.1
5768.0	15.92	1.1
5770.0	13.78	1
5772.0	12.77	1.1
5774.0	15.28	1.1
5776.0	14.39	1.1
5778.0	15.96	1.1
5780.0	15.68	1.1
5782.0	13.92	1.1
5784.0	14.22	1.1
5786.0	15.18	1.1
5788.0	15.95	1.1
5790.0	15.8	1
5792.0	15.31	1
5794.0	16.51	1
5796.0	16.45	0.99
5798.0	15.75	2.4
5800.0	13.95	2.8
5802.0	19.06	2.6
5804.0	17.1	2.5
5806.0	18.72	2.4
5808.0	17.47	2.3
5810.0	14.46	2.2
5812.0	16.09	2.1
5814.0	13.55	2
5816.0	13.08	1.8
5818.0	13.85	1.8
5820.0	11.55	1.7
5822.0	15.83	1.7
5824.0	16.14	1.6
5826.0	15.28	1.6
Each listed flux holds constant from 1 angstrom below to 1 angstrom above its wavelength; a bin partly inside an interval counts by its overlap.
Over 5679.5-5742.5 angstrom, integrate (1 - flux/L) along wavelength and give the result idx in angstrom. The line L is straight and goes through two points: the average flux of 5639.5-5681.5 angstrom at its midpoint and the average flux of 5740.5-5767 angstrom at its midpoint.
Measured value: 1.8 angstrom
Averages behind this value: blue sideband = 13.2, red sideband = 15.5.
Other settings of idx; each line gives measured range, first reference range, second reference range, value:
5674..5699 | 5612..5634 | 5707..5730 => -0.93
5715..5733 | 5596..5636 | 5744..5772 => 0.62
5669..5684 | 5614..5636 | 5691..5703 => 0.87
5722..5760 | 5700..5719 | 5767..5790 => -2.32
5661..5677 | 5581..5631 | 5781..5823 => 0.66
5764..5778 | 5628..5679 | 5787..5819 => 0.77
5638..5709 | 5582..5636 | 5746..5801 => -0.31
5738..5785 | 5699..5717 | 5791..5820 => -0.75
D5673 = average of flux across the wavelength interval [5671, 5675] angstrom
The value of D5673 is 12.7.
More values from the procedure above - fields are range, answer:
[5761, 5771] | 14.3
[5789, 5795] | 15.9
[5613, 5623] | 12.1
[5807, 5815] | 15.4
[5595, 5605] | 10.9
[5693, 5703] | 14.5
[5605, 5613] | 13.1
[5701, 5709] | 14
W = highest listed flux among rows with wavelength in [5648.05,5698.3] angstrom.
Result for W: 15.62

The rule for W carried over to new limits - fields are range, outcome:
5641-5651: 13.98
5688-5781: 18.1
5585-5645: 15.15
